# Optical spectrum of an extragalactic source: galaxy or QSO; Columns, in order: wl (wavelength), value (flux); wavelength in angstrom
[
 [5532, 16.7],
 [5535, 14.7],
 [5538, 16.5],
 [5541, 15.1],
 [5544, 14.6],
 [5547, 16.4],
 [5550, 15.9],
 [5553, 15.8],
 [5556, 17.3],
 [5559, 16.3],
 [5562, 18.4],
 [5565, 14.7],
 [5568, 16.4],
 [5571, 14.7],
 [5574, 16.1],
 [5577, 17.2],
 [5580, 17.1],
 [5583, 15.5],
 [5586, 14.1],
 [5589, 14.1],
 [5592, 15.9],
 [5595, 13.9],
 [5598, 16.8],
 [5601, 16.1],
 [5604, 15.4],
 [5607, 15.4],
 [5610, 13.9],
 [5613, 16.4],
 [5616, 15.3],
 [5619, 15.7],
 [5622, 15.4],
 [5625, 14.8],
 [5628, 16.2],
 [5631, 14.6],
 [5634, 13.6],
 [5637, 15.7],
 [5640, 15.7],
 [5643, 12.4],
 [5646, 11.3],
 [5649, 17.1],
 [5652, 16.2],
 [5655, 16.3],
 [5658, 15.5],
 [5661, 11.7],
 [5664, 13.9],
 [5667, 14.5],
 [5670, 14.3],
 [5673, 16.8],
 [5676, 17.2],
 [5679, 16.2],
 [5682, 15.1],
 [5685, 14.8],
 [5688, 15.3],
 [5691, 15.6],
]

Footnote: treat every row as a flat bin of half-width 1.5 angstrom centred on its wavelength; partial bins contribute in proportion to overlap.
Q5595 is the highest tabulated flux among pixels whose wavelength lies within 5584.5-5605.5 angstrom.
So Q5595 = 16.8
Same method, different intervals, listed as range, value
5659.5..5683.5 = 17.2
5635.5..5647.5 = 15.7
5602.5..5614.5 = 16.4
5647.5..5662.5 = 17.1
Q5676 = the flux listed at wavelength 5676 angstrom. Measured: 17.2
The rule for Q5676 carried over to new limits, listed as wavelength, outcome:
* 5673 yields 16.8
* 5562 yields 18.4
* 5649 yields 17.1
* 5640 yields 15.7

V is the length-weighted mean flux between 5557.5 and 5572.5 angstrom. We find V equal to 16.1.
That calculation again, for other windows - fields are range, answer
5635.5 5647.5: 13.8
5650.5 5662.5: 14.9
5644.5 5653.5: 14.9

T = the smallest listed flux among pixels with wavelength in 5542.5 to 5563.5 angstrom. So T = 14.6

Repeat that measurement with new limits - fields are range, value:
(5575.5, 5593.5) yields 14.1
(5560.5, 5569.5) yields 14.7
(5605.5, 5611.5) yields 13.9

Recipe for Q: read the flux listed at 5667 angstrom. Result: 14.5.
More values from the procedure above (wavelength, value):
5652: 16.2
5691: 15.6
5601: 16.1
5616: 15.3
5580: 17.1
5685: 14.8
